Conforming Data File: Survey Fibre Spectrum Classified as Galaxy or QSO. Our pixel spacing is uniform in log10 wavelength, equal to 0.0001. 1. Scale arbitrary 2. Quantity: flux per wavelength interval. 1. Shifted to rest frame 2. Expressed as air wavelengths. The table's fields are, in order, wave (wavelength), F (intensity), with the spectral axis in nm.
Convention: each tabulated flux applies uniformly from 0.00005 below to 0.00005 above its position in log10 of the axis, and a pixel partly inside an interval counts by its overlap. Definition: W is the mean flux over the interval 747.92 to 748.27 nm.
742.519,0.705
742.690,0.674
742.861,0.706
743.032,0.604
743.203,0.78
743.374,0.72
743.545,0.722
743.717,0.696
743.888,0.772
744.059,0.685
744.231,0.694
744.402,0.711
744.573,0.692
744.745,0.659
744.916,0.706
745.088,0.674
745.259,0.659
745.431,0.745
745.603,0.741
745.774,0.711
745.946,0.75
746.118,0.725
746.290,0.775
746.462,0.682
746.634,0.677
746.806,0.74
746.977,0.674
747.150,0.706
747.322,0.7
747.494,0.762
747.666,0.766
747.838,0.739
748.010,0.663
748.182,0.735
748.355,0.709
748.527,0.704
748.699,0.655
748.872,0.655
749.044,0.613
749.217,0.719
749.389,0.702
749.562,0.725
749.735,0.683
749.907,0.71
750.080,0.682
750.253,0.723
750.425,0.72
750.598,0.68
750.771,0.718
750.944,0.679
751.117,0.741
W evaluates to 0.699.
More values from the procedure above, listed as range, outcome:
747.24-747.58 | 0.732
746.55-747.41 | 0.7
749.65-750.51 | 0.704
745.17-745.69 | 0.715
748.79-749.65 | 0.683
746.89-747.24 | 0.691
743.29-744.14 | 0.719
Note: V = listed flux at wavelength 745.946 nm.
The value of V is 0.75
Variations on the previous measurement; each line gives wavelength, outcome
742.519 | 0.705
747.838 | 0.739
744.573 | 0.692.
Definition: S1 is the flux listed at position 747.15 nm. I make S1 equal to 0.706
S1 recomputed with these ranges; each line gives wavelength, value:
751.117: 0.741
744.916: 0.706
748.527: 0.704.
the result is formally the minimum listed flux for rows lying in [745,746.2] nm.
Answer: 0.659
